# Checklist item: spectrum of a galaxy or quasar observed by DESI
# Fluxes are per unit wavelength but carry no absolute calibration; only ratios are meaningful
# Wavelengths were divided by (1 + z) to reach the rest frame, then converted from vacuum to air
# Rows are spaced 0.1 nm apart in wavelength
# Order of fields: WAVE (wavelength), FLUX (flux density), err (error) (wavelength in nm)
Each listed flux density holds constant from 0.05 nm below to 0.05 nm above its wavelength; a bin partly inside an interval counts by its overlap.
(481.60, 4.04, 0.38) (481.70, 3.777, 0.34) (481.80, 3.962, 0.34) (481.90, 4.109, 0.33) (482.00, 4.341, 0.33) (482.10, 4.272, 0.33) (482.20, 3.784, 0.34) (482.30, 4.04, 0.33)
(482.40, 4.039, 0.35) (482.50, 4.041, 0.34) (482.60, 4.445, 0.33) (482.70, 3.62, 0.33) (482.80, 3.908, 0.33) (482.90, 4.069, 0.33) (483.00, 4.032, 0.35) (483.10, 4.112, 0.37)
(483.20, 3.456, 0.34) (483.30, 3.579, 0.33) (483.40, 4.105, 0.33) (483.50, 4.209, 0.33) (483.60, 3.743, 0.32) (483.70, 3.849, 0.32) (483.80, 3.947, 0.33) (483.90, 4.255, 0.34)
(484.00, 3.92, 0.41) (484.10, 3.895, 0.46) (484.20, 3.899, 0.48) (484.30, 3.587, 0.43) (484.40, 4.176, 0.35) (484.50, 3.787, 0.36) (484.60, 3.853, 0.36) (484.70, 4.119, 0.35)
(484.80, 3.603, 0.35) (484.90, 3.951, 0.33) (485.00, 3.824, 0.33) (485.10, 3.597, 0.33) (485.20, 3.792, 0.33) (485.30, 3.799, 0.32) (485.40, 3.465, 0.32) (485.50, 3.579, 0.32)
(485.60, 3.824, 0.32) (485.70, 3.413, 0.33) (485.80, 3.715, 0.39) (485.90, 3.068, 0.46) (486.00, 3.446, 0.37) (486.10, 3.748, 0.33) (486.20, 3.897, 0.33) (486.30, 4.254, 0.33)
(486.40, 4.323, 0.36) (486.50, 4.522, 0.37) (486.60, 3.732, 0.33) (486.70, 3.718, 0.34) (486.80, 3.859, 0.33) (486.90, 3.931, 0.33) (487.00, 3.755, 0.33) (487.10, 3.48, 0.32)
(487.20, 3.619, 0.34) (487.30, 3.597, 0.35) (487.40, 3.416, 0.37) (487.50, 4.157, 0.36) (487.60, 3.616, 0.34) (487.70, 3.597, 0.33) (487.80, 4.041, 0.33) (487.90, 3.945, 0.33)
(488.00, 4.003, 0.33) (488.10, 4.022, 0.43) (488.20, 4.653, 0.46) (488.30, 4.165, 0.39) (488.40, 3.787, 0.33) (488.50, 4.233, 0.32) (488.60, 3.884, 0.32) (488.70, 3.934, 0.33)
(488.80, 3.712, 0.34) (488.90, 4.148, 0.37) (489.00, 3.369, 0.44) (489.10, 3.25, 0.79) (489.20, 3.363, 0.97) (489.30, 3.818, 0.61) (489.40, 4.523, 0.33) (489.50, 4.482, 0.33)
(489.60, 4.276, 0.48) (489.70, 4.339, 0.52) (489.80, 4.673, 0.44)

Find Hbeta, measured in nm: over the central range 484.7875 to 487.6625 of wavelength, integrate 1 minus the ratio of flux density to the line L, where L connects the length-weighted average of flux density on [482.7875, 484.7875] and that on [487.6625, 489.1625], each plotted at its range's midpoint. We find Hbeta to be 0.123 nm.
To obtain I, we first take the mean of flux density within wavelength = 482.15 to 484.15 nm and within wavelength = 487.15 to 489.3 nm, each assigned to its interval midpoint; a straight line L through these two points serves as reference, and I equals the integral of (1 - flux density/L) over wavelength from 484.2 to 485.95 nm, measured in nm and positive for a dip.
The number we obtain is 0.08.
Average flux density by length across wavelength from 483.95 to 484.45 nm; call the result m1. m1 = 3.9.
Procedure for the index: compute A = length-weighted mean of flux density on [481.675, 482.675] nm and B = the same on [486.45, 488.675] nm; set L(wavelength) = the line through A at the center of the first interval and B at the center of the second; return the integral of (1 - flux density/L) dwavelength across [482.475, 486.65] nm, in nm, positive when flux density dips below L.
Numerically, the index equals 0.14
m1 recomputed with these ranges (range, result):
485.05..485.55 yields 3.65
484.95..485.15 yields 3.71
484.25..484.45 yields 3.88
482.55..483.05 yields 4.01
